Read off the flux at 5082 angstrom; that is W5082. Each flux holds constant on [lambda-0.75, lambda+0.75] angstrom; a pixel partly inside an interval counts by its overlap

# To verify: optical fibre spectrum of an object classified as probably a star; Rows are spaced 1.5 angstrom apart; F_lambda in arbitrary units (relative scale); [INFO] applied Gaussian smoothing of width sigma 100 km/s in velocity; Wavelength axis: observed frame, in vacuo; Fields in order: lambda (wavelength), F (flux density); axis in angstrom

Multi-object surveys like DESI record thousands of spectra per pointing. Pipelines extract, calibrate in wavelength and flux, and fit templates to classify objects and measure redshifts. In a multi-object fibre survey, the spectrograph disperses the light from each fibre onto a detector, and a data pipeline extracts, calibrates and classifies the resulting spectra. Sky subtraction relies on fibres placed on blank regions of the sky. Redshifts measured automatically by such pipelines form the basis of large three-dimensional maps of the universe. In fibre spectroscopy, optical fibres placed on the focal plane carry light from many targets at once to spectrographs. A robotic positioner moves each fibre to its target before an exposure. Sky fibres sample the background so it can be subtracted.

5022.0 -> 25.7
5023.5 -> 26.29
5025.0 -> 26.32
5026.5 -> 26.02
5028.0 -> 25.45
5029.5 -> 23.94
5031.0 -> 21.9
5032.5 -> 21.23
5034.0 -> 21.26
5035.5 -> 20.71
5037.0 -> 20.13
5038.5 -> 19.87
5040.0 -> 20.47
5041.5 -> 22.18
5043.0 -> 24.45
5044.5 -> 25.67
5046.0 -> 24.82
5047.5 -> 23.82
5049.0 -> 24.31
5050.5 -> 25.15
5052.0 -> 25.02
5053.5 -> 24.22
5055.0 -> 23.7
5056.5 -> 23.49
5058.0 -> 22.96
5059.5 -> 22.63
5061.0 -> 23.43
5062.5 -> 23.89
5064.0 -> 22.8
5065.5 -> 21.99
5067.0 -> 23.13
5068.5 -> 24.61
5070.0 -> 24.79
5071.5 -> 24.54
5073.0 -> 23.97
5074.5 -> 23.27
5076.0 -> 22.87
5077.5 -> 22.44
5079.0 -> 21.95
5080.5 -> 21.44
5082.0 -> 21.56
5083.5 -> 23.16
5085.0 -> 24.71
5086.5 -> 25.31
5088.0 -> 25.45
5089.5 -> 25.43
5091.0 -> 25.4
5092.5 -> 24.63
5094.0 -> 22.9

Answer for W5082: 21.56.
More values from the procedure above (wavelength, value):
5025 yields 26.32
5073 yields 23.97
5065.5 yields 21.99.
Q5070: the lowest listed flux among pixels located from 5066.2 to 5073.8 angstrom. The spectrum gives 23.13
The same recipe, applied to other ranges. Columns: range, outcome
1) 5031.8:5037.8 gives 20.13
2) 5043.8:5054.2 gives 23.82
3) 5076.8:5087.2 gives 21.44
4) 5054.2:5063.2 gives 22.63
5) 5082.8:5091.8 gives 23.16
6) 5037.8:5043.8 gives 19.87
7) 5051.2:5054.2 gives 24.22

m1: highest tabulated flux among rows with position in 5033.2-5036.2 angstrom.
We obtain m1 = 21.26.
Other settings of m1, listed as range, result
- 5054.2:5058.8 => 23.7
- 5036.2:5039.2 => 20.13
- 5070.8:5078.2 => 24.54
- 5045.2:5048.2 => 24.82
